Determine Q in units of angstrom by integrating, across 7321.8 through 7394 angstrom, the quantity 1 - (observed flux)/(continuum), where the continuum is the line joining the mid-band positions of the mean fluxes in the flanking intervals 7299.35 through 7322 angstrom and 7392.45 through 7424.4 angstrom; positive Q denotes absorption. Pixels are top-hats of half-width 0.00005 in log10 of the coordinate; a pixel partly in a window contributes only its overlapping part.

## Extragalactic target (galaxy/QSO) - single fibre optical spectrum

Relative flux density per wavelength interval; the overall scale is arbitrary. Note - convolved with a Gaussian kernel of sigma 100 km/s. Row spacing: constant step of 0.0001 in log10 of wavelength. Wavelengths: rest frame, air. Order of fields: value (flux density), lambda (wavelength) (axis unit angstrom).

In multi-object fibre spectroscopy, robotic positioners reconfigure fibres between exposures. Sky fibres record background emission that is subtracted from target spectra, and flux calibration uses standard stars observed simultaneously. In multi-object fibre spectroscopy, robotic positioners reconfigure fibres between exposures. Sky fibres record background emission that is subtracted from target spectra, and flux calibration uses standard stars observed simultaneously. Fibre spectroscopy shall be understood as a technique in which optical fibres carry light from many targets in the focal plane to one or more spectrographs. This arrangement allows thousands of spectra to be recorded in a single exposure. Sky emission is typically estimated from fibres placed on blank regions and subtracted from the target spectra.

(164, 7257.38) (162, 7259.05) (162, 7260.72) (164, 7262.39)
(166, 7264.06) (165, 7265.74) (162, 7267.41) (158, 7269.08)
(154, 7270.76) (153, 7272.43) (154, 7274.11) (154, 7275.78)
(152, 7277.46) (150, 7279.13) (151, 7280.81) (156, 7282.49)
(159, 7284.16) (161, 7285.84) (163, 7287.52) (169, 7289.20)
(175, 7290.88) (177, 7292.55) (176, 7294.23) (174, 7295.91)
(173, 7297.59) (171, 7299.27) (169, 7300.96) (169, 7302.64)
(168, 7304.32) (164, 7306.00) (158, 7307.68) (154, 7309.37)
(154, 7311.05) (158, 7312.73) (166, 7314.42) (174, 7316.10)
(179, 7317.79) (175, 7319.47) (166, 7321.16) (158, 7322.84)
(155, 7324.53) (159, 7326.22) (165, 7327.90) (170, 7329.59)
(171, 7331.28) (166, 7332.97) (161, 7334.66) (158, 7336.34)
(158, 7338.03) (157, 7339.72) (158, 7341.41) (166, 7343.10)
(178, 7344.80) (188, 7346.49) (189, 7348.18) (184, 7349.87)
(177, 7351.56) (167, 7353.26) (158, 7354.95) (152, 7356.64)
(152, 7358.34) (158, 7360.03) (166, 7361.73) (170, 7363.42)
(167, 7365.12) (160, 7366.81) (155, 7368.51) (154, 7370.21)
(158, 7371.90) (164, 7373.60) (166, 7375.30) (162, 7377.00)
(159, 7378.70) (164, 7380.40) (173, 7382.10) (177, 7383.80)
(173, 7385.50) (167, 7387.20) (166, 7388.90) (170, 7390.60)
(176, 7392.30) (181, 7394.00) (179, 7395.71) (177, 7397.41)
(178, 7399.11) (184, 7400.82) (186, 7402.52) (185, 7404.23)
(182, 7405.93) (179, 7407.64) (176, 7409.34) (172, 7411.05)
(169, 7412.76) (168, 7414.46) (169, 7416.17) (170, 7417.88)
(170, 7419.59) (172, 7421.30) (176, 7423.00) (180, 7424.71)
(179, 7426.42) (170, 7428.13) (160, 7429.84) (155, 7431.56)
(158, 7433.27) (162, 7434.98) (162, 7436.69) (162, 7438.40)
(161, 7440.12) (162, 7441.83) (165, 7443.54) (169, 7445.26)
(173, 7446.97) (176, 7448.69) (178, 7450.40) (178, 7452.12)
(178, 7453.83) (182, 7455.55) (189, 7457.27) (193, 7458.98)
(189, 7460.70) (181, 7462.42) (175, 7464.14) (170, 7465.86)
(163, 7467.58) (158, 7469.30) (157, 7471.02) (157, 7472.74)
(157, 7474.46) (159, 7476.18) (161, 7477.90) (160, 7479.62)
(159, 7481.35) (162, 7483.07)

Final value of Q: 2.2 angstrom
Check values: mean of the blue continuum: 166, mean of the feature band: 166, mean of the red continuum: 176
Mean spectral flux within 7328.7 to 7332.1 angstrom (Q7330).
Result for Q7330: 170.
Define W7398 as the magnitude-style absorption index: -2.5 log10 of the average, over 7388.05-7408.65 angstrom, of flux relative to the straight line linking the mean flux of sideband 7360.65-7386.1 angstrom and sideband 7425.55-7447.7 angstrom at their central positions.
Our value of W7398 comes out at -0.09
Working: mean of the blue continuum 164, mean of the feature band 179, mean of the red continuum 164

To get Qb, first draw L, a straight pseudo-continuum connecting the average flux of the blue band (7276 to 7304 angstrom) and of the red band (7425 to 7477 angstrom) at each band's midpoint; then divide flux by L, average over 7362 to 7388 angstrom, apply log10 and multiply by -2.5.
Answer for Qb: 0.02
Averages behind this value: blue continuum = 165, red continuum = 169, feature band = 165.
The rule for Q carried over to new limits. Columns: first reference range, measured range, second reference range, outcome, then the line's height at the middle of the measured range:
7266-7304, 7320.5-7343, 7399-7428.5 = 0.8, 168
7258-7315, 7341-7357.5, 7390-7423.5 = -0.3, 169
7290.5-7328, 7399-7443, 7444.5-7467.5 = 1.3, 176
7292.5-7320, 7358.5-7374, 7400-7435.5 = 0.9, 170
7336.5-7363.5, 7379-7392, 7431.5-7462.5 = -0.1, 169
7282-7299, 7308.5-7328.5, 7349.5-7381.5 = 0.3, 166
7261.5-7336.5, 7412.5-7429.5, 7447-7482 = -0.3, 169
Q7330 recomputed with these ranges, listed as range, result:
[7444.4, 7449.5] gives 173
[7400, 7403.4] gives 185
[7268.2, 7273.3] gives 155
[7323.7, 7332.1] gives 164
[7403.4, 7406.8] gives 184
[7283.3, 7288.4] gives 161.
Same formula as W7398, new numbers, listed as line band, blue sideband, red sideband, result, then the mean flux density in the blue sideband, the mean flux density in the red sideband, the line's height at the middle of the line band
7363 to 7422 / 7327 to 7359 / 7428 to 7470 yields -0.012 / 167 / 171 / 169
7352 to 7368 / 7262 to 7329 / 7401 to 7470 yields 0.041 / 163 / 173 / 168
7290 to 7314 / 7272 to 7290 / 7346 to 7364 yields -0.047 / 157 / 169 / 160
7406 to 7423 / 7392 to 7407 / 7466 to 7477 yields 0.025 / 181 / 159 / 176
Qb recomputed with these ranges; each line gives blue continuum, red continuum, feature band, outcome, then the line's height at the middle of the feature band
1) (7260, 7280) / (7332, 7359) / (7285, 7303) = -0.07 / 161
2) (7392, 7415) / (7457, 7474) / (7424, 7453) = 0.05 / 175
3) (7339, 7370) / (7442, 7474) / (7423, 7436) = 0.03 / 172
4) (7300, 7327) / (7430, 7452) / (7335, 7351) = -0.04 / 164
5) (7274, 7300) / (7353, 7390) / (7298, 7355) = -0.02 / 163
